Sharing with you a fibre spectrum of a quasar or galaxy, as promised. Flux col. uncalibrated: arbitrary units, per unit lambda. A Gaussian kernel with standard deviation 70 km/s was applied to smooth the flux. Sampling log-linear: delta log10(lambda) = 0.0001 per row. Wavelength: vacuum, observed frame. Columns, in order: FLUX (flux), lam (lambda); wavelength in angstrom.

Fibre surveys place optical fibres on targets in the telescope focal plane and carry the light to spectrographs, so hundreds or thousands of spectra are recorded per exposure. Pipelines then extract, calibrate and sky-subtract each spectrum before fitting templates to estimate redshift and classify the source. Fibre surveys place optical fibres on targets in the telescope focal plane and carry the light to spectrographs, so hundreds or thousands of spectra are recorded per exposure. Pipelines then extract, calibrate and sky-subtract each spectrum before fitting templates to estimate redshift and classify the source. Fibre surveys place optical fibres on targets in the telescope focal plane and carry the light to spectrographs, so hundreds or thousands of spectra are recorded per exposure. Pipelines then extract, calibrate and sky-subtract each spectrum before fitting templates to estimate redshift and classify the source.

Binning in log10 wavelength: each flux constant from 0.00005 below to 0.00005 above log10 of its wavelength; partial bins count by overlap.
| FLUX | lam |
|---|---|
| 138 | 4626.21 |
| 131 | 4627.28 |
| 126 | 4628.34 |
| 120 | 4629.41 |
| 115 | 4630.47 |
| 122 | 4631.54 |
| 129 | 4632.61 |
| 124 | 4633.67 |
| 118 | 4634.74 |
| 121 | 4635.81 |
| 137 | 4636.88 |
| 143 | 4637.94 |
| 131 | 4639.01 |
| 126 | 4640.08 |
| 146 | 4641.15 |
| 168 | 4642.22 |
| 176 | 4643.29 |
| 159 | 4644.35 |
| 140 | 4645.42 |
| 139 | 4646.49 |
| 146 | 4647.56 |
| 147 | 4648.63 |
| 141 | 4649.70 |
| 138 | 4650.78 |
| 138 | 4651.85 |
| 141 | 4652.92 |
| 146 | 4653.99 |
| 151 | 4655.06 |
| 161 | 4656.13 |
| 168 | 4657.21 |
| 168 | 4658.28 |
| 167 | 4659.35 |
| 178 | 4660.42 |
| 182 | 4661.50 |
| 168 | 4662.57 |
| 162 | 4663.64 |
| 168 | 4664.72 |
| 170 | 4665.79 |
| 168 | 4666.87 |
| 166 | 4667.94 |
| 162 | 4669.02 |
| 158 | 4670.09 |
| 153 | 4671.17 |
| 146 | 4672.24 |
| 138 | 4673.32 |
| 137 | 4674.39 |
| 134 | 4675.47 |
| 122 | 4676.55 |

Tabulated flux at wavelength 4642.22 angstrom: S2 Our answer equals 168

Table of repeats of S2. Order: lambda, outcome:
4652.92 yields 141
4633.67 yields 124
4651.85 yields 138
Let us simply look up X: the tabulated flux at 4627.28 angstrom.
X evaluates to 131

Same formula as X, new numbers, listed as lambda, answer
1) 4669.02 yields 162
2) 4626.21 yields 138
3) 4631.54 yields 122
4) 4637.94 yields 143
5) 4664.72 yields 168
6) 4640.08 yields 126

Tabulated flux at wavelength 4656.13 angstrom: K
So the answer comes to 161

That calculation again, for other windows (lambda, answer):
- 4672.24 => 146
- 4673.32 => 138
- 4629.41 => 120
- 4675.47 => 134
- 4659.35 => 167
